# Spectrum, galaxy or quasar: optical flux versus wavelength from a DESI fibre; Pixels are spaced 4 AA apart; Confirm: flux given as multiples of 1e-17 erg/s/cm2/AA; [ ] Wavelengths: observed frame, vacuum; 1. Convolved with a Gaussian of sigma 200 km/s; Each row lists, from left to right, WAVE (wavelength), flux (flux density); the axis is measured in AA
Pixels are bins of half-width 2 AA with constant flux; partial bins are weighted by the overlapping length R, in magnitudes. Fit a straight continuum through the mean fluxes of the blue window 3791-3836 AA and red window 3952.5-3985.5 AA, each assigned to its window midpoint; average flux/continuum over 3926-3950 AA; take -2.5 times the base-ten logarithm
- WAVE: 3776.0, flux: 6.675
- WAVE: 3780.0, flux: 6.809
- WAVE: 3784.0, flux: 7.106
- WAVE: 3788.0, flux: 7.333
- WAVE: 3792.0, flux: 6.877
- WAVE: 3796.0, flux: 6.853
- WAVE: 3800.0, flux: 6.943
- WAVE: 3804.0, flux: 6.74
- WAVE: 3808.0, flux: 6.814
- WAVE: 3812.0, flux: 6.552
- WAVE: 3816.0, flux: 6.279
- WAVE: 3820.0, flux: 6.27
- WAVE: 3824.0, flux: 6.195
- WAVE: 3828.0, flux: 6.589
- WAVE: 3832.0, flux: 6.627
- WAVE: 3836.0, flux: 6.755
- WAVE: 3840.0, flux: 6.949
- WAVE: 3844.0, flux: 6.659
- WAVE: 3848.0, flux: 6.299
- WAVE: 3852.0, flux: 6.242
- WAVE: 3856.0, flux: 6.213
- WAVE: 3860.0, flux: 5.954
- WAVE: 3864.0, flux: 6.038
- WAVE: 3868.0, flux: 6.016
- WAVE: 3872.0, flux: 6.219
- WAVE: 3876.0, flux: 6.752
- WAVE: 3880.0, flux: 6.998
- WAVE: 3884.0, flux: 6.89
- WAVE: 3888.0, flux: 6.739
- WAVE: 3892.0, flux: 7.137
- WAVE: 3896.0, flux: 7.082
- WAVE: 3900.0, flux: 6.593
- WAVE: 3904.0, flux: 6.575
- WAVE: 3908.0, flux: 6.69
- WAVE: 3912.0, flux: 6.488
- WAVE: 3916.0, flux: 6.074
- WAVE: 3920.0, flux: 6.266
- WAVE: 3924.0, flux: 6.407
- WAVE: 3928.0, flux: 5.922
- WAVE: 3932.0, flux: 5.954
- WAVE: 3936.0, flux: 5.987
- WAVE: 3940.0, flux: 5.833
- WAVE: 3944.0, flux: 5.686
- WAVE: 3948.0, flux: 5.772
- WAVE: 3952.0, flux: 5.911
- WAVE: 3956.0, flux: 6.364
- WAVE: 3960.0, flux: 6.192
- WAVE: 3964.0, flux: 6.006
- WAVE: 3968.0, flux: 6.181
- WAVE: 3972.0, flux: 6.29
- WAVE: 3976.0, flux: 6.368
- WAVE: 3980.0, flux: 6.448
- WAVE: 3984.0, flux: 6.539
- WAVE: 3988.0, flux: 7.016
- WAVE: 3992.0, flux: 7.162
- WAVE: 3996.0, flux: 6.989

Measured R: 0.09 mag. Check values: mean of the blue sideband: 6.61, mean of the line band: 5.86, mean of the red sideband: 6.28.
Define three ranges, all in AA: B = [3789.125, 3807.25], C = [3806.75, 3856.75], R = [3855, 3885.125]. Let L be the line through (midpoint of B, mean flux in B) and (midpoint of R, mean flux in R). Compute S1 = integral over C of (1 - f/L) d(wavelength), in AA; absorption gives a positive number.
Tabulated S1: 1.1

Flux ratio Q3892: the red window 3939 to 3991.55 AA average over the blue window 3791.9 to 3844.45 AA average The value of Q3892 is 0.94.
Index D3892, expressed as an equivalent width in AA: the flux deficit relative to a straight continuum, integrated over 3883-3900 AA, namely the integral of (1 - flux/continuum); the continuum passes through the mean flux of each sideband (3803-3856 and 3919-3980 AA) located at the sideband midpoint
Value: -1.7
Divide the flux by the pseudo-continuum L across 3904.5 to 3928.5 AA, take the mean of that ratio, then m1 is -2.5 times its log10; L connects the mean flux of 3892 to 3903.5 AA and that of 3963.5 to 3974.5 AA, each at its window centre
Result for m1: 0.06 mag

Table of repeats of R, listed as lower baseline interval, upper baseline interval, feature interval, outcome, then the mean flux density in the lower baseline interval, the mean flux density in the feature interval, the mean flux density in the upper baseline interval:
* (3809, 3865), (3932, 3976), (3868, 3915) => -0.077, 6.42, 6.7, 6.03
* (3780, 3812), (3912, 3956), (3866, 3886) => -0.030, 6.92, 6.58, 6.02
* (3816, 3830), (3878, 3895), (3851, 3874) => 0.103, 6.34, 6.11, 6.95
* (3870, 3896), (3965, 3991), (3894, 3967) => 0.074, 6.81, 6.21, 6.48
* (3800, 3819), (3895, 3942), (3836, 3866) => 0.023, 6.62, 6.36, 6.31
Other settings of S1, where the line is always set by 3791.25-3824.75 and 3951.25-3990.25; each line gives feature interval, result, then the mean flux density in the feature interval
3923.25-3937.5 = 0.8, 6.04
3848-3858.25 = 0.5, 6.23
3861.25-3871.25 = 0.7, 6.05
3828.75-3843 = -0.4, 6.75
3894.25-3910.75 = -0.7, 6.72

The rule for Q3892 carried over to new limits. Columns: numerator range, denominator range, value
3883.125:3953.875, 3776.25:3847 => 0.94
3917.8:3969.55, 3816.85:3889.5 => 0.93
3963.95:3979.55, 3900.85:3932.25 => 0.99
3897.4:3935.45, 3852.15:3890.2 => 0.99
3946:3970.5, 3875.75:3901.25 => 0.88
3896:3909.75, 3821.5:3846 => 1.01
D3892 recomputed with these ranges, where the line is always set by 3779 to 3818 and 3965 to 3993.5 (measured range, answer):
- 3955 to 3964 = 0.5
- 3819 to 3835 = 0.8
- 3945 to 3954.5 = 1.1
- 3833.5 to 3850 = 0.2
